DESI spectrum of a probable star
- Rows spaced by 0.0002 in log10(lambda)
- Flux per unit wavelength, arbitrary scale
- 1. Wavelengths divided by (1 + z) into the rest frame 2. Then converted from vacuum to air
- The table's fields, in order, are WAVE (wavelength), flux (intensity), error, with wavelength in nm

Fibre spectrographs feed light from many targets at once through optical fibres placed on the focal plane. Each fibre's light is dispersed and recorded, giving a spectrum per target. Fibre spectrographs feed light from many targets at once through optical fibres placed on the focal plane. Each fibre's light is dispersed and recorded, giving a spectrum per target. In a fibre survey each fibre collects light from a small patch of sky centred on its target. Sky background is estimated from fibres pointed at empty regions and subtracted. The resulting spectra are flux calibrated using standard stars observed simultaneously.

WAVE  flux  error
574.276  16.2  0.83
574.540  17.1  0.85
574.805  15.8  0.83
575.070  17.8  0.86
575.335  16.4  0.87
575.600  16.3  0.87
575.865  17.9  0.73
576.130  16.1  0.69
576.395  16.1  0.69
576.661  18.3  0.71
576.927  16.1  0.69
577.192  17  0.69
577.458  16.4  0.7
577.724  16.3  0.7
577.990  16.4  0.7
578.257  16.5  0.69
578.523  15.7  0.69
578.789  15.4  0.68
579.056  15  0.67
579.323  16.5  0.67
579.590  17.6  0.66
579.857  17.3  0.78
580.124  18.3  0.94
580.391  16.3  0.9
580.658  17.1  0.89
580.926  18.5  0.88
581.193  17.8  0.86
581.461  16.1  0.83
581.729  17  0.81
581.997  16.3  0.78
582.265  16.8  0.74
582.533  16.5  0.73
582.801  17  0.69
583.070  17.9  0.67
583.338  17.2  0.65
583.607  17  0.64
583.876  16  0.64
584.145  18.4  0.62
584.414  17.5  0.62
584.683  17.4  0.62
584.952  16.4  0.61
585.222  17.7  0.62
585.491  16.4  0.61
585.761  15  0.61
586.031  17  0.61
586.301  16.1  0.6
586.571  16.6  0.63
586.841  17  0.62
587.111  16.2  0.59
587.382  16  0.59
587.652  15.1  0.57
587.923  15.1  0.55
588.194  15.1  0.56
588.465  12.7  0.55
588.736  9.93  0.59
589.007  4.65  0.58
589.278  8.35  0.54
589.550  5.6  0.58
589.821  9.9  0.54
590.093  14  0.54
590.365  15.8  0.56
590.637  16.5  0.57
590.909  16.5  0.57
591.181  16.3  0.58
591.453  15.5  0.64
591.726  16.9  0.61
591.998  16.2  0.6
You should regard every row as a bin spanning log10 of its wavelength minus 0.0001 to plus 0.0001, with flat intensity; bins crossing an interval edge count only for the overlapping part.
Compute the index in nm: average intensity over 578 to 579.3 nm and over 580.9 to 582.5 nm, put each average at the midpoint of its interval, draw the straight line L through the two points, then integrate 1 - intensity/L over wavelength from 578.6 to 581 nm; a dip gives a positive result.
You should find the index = -0.09 nm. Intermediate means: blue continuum 15.8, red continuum 17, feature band 16.8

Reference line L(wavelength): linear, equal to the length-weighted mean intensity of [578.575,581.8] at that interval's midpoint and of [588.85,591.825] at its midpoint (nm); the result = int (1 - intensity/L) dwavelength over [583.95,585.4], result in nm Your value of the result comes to -0.229 nm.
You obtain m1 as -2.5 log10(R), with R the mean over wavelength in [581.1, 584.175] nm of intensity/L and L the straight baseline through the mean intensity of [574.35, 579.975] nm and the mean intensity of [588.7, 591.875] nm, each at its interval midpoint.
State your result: -0.14 mag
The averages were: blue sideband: 16.6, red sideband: 12.6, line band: 16.9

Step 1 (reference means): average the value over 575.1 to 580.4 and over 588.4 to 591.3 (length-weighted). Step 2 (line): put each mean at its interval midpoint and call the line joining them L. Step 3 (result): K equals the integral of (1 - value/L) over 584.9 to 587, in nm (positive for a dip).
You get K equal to -0.50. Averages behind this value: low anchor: 16.6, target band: 16.5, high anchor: 11.8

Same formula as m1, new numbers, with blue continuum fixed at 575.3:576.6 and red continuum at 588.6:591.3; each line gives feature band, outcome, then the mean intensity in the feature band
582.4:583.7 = -0.21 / 17.1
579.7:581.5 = -0.16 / 17.4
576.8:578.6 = -0.02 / 16.4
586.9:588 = -0.24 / 15.7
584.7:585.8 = -0.23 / 16.6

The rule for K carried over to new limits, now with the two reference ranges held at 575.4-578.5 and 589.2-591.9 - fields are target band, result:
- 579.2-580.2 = -0.08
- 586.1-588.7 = -0.18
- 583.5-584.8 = -0.19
